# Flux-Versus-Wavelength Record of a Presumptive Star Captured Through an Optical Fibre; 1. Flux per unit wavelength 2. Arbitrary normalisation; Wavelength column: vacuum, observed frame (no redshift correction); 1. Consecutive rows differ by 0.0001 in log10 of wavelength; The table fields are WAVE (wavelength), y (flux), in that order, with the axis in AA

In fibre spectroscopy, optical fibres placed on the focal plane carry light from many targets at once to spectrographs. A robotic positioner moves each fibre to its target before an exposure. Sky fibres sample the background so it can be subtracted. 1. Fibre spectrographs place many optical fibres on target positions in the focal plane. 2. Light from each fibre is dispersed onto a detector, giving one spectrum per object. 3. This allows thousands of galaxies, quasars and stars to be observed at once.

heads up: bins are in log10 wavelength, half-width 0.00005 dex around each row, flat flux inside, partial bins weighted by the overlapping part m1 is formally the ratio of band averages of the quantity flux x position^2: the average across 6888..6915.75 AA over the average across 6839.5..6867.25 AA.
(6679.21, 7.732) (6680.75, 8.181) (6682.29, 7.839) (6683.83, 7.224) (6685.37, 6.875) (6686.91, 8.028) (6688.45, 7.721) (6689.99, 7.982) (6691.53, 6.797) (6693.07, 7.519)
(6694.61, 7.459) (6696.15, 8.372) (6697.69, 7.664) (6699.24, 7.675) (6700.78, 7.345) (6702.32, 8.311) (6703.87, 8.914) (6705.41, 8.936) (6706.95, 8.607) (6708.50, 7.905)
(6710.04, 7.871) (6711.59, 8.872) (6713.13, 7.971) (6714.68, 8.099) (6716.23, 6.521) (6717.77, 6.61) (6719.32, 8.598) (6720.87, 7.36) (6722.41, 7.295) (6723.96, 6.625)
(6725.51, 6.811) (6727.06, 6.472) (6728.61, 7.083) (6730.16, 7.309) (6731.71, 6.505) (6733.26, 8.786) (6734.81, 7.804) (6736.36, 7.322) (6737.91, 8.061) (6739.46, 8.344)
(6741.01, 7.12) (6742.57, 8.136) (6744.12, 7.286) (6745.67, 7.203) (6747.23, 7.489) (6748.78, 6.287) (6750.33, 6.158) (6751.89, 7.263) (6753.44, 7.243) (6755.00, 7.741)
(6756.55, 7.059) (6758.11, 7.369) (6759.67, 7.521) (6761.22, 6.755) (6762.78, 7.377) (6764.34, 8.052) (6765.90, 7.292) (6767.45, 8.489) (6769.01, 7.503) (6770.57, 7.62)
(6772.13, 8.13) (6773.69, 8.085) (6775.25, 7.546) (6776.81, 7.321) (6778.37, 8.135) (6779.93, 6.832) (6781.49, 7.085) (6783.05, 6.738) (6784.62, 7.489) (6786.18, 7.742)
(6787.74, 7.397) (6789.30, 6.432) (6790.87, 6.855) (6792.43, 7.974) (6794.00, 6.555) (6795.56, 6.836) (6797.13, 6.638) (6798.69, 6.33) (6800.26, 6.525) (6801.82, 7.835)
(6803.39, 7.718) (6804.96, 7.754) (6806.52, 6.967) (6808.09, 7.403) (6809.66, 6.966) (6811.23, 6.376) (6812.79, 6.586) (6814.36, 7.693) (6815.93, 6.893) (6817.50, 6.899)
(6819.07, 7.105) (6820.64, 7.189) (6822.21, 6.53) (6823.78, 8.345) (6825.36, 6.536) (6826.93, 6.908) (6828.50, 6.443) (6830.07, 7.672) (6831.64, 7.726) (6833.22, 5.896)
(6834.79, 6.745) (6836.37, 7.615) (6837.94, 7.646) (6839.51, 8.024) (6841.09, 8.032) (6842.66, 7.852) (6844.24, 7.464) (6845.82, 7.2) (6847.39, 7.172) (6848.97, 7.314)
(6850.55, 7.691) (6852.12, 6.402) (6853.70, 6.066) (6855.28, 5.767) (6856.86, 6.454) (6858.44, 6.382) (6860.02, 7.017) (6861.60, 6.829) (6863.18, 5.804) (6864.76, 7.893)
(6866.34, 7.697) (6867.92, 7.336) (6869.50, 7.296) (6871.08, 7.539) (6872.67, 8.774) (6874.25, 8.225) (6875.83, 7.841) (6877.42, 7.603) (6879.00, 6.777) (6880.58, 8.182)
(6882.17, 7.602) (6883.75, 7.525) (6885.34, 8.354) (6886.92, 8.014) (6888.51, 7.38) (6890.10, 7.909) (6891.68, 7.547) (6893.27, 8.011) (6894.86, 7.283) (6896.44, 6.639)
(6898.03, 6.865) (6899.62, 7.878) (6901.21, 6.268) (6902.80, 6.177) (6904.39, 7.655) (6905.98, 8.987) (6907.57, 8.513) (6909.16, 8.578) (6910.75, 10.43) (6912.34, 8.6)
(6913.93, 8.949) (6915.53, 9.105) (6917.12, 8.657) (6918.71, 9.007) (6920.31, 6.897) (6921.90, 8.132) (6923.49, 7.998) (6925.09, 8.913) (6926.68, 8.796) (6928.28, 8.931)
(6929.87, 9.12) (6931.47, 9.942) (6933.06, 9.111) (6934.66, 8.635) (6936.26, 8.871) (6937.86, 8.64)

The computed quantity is 1.14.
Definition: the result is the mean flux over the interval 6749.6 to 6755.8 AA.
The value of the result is 7.11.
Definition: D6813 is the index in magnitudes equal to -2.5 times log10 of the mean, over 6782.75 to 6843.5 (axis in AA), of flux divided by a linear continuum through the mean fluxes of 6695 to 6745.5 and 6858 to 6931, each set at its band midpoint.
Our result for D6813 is 0.09 mag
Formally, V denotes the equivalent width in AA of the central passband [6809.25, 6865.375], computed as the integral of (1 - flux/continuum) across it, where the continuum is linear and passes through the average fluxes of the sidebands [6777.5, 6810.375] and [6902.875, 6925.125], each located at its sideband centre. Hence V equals 4.5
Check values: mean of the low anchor 7.15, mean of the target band 7.03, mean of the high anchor 8.51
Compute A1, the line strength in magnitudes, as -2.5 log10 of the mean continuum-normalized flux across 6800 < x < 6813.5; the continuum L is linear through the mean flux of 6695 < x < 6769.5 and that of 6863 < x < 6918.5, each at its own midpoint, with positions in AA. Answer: 0.08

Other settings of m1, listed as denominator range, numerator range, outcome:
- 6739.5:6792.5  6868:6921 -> 1.11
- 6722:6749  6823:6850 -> 1.03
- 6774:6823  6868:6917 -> 1.14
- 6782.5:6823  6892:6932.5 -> 1.21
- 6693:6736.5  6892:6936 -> 1.15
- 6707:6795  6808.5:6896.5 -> 1.01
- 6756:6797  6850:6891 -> 1.02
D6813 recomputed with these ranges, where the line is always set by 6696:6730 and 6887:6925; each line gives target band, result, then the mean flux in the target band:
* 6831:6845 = 0.06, 7.44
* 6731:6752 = 0.05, 7.42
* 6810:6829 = 0.13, 6.97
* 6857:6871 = 0.13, 7.03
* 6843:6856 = 0.14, 6.92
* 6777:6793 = 0.08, 7.26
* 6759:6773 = 0.02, 7.64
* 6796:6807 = 0.11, 7.11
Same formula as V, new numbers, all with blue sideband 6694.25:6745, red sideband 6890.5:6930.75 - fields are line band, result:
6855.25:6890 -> 2.8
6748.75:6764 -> 1.3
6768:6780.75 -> 0.3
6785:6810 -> 2.4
